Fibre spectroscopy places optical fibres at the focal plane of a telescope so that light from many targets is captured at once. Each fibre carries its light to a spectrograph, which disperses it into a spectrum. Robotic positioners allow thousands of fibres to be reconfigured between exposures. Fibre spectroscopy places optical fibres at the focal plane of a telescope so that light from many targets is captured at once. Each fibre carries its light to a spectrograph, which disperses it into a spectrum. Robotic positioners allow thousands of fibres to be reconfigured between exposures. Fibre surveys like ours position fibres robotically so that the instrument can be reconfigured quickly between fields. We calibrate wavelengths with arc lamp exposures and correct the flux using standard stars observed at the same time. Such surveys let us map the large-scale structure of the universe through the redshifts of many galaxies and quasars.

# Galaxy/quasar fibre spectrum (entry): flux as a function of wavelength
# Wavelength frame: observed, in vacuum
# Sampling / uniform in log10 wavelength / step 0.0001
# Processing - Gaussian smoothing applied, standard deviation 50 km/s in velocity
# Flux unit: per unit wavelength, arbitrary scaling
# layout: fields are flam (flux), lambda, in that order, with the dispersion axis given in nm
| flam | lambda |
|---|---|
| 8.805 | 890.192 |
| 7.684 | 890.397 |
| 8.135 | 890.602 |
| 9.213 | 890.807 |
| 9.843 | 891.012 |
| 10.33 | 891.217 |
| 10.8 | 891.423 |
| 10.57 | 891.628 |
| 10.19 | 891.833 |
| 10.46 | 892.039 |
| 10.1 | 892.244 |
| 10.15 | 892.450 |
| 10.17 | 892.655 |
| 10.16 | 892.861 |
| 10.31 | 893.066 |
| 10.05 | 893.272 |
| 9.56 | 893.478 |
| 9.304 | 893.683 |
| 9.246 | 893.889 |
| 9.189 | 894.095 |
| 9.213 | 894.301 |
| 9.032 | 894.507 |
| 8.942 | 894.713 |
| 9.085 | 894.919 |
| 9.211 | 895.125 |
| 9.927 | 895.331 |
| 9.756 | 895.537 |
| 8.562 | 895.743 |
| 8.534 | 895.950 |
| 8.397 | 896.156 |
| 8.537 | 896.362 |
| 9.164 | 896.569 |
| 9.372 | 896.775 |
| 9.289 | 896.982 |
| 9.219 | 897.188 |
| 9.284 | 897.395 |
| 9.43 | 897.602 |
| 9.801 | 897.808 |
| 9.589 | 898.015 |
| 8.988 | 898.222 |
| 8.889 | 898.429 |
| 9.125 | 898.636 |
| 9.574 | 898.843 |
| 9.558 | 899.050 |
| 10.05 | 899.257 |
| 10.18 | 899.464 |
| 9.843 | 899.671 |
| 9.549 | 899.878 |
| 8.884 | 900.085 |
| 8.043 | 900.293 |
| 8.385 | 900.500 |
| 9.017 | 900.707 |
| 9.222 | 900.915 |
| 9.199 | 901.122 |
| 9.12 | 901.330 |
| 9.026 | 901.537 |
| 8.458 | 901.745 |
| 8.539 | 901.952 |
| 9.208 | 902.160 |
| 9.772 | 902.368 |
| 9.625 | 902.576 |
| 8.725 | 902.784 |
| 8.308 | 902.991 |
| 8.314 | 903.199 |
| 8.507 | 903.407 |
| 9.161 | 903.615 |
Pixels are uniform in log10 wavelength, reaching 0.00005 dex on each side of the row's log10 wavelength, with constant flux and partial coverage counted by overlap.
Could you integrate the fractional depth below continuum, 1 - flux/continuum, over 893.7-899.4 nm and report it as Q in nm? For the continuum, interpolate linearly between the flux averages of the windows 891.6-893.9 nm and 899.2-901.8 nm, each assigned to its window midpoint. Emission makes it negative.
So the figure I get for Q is 0.217 nm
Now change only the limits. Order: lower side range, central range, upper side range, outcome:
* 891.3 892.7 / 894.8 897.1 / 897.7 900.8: 0.166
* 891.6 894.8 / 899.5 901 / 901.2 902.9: 0.026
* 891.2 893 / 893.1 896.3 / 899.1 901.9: 0.240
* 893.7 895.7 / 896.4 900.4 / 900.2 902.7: -0.106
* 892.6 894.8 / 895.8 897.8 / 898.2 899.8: 0.105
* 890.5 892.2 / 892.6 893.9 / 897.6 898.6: -0.011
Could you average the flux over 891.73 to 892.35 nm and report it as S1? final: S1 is 10.2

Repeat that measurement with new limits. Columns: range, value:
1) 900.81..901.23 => 9.2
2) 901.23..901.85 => 8.88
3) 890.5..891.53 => 9.67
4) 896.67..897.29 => 9.3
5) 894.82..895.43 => 9.41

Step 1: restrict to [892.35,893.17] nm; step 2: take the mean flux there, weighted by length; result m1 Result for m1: 10.2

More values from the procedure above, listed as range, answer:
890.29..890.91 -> 8.35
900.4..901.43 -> 8.99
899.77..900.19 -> 9.21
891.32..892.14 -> 10.5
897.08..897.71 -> 9.32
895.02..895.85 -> 9.36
